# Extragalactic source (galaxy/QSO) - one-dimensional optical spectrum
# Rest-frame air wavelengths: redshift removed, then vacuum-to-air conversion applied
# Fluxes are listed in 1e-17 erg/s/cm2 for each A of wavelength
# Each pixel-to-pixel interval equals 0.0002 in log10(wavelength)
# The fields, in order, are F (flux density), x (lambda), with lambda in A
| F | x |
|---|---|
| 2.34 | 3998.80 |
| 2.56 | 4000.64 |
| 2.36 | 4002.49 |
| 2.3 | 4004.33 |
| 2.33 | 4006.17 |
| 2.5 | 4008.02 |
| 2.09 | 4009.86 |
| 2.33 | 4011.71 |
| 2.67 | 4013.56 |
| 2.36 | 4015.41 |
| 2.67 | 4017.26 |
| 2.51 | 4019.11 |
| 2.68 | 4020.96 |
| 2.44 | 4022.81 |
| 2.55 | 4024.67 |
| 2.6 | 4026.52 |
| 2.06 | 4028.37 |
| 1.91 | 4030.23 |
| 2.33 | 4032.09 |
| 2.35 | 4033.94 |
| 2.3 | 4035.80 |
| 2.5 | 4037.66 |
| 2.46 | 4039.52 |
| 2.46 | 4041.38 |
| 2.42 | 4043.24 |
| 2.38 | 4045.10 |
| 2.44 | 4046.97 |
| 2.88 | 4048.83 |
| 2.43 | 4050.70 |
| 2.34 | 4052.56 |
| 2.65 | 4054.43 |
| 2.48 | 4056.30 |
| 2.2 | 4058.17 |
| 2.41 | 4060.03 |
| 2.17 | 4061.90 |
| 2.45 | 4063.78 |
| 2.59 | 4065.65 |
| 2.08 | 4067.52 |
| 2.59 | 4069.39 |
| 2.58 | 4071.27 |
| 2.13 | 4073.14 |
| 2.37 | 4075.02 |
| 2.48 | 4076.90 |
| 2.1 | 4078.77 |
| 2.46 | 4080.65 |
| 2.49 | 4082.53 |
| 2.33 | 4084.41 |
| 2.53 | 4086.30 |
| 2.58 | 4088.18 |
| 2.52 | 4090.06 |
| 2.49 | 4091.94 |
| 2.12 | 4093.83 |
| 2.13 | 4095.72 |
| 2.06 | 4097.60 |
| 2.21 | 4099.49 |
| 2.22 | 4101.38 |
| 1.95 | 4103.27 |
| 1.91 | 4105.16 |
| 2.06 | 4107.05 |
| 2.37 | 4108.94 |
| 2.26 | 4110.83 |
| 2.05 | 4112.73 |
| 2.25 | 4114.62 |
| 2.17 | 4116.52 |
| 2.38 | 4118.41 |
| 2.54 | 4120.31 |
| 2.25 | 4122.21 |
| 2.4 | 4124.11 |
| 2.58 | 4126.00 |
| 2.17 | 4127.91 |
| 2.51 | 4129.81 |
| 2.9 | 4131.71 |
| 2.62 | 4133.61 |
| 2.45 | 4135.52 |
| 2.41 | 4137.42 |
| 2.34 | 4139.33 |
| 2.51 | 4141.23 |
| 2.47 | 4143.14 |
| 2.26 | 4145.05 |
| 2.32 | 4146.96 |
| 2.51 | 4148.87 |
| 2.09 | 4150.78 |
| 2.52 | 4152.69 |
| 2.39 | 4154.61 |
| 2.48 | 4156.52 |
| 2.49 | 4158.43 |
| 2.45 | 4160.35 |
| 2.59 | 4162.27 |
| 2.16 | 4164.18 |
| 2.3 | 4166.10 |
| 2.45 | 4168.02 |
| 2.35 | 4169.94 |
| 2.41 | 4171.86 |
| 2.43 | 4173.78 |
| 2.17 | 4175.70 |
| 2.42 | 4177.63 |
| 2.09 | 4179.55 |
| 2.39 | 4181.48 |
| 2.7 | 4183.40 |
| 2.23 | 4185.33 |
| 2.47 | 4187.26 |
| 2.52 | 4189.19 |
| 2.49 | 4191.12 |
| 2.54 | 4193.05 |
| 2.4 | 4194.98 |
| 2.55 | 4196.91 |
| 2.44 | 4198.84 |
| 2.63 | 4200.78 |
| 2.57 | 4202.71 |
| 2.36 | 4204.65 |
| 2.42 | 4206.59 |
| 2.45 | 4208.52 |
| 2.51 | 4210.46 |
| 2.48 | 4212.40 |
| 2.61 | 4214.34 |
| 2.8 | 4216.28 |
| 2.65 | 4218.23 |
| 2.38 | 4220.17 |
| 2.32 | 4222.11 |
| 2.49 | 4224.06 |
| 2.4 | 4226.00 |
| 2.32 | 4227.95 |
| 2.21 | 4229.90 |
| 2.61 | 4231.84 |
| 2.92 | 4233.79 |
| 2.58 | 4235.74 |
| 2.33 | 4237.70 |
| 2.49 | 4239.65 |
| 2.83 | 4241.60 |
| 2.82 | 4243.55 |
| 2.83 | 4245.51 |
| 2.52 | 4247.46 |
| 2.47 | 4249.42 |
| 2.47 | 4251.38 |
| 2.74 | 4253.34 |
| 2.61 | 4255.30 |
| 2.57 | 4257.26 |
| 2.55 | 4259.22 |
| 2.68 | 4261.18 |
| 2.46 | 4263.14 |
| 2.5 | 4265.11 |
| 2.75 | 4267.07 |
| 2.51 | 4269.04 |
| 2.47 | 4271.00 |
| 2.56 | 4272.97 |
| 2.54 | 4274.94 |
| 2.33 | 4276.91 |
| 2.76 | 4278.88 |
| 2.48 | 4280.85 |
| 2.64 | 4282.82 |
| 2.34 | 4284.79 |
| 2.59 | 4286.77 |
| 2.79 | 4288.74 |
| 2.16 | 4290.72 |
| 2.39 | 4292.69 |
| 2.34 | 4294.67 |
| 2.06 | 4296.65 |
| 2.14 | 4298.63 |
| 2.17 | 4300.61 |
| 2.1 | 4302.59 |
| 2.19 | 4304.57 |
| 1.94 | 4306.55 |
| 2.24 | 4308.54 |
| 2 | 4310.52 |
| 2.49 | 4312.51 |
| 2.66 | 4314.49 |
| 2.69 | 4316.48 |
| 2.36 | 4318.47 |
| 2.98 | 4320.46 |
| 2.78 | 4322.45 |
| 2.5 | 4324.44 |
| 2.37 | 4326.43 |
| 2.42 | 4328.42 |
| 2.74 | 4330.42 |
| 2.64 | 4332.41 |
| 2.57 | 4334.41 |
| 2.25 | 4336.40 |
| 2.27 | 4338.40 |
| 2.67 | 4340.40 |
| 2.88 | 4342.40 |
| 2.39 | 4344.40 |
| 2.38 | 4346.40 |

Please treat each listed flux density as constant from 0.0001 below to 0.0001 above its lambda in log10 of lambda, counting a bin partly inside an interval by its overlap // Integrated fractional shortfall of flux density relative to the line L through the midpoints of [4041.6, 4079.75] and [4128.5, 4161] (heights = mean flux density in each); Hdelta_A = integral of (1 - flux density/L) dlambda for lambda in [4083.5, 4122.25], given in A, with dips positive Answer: 2.8 A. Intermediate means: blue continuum 2.41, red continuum 2.45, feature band 2.26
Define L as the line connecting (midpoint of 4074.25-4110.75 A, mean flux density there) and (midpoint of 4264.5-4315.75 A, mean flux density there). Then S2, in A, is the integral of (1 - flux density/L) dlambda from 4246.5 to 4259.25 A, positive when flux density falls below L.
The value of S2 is -1.0 A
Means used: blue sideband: 2.28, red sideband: 2.39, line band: 2.56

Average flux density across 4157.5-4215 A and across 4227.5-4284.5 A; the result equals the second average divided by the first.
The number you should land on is 1.1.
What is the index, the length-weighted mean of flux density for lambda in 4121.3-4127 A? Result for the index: 2.41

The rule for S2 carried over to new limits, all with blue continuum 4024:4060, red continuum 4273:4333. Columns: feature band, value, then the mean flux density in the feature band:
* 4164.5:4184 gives 0.5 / 2.36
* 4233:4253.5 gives -1.7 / 2.63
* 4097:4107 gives 1.4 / 2.07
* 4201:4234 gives -1.0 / 2.49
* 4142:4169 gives 0.3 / 2.39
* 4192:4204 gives -0.5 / 2.52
